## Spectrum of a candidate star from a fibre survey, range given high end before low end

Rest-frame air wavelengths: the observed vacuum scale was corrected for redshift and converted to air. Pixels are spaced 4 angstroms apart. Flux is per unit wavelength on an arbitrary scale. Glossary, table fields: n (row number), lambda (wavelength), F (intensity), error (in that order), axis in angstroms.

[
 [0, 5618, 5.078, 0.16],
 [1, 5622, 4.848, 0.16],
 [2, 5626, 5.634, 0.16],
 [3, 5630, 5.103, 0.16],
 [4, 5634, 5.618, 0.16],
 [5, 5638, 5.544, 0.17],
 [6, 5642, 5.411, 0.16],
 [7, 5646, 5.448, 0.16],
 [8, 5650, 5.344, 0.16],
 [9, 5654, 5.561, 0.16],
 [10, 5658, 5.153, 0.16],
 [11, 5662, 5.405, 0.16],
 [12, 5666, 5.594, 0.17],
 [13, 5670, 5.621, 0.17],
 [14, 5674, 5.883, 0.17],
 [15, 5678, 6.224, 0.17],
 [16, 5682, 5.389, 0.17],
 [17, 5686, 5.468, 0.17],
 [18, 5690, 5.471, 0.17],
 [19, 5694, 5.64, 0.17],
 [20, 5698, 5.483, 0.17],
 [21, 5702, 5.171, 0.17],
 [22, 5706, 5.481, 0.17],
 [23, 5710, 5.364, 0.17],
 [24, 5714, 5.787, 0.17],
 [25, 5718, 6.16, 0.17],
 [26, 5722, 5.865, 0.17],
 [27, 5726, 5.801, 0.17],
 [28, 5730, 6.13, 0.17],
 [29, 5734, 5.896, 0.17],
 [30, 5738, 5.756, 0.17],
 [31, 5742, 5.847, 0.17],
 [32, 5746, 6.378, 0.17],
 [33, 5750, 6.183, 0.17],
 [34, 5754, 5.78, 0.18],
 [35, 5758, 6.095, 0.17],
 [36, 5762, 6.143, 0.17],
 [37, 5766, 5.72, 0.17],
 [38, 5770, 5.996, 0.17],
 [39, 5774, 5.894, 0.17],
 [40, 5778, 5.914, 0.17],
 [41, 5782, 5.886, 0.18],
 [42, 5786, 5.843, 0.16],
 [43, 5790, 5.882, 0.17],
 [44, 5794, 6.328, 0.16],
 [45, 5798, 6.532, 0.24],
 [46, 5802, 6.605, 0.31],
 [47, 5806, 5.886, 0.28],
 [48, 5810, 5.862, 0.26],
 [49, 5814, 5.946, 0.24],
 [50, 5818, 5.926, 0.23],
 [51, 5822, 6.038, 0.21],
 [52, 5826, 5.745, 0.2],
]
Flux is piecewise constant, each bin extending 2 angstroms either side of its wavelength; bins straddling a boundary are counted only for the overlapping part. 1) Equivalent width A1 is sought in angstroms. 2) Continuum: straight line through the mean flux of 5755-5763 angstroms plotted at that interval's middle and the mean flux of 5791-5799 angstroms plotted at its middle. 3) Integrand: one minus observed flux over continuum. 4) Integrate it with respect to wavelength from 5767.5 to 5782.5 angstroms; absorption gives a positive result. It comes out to 0.67 angstroms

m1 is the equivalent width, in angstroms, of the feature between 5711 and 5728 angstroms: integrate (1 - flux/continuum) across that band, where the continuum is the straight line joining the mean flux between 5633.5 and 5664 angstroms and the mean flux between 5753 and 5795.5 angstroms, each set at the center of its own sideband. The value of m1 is -0.4 angstroms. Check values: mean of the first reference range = 5.43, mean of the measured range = 5.87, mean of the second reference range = 5.95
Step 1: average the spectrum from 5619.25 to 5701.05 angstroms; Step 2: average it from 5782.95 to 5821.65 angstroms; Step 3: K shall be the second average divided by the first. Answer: 1.11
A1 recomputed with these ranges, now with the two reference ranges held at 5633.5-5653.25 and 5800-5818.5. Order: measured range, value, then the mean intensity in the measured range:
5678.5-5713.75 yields 1.1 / 5.48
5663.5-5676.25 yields -0.3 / 5.7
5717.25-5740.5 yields -0.6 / 5.92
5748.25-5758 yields -0.2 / 6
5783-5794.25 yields 0.0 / 5.96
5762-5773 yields 0.0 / 5.91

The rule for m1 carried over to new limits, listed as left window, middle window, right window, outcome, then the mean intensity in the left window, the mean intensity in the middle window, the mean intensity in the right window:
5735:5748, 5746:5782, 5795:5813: 0.5 angstroms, 5.99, 5.98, 6.21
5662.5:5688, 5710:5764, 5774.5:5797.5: -1.0 angstroms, 5.68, 5.96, 6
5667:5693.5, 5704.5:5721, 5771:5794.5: 0.1 angstroms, 5.67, 5.71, 5.94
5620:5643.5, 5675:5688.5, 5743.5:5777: -0.2 angstroms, 5.36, 5.7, 6.02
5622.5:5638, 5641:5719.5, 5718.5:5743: 1.4 angstroms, 5.41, 5.55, 5.9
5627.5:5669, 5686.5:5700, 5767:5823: 0.2 angstroms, 5.43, 5.52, 6.03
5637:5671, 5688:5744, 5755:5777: 0.3 angstroms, 5.45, 5.7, 5.96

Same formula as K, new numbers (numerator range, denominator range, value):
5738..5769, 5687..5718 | 1.09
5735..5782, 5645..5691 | 1.08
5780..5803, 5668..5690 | 1.08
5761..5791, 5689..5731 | 1.04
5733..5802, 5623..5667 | 1.11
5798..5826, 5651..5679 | 1.08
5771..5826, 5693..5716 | 1.10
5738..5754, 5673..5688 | 1.05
